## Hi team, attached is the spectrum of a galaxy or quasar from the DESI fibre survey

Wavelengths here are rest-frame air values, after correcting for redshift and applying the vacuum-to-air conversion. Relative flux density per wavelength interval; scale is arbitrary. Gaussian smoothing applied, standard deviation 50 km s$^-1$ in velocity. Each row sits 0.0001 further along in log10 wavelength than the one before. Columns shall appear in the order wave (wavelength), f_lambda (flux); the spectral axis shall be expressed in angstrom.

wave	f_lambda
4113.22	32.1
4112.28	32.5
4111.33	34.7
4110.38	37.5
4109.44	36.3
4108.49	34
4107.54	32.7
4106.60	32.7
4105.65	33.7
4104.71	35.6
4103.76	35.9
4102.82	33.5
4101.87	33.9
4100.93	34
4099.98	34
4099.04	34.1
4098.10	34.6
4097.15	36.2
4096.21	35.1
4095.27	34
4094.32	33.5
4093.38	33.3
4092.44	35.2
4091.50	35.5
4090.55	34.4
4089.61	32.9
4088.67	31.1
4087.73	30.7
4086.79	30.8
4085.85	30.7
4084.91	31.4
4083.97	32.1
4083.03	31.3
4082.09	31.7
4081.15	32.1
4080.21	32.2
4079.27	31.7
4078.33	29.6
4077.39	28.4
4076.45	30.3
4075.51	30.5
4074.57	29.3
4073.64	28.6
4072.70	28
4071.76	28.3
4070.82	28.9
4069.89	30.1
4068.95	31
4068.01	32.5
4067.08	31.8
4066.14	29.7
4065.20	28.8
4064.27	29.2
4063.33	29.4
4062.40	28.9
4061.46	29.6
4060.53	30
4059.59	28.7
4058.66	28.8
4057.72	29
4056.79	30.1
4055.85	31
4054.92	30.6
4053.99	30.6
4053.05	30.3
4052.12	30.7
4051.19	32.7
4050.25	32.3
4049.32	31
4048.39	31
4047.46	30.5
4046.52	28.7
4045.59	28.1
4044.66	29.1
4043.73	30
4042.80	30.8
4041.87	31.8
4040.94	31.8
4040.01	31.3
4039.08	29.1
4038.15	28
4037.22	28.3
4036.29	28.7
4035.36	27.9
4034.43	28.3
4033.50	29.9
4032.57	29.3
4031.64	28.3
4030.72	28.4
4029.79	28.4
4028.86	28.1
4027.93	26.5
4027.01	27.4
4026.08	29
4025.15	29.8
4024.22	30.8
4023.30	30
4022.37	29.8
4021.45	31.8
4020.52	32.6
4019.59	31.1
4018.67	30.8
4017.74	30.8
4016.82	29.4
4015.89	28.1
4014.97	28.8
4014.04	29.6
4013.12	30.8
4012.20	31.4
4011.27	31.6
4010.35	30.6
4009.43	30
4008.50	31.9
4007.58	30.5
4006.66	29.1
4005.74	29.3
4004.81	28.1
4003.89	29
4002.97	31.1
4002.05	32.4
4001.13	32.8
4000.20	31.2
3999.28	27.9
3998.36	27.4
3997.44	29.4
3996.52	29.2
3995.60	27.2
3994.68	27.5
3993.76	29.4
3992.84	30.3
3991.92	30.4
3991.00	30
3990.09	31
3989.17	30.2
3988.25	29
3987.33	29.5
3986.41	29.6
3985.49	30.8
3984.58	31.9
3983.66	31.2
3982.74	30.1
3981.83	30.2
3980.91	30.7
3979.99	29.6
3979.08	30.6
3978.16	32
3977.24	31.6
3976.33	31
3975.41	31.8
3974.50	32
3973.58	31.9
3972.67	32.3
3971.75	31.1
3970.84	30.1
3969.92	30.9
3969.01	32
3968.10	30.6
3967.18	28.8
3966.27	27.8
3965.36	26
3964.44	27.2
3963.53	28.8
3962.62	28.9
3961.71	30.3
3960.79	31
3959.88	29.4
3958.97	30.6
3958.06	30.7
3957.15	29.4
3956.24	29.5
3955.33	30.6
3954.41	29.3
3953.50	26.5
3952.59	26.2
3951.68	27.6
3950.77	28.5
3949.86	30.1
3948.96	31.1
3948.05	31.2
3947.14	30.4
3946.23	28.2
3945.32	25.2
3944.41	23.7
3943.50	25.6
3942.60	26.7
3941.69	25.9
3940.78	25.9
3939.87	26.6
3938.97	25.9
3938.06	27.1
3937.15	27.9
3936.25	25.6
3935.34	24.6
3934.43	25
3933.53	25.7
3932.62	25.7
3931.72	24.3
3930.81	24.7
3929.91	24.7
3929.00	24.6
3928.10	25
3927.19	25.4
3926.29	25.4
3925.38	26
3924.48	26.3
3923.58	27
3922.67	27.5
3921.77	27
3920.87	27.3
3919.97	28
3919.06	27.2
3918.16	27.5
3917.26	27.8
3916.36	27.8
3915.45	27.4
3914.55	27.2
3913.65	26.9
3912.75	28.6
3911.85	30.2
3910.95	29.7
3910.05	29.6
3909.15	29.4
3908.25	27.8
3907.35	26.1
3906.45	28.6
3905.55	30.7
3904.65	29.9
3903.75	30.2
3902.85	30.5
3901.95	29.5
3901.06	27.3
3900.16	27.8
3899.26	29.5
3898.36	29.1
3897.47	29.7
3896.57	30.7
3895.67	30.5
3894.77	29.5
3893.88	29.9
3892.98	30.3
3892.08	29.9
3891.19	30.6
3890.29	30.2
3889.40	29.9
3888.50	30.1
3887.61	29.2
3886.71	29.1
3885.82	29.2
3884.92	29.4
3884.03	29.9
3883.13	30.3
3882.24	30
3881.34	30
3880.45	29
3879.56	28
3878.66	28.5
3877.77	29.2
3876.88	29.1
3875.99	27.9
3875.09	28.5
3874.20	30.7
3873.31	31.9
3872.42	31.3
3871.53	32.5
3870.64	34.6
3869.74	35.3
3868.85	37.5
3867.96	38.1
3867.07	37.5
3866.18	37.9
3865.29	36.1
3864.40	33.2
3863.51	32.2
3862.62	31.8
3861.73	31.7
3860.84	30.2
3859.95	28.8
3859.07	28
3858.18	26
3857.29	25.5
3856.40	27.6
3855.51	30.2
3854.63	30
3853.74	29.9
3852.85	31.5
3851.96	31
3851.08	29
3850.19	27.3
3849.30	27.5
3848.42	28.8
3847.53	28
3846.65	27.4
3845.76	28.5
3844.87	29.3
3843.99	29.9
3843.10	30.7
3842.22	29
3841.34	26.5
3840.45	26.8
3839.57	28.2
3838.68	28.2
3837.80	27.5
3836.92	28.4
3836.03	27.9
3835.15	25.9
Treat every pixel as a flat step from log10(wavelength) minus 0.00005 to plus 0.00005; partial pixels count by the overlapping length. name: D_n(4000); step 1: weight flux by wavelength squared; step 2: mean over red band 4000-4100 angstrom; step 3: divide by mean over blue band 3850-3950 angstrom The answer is 1.1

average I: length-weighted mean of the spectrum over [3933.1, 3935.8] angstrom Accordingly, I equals 25.1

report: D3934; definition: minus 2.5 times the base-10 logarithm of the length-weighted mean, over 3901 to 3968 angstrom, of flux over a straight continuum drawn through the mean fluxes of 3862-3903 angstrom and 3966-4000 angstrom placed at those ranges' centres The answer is 0.11 mag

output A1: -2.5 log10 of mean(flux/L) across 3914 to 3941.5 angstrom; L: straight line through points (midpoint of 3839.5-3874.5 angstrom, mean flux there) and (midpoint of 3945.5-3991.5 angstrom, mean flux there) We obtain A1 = 0.15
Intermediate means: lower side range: 30.7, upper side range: 30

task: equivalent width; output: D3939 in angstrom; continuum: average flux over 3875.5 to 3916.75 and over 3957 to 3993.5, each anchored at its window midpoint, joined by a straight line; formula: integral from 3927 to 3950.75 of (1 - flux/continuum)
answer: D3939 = 2.66 angstrom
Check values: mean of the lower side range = 29.2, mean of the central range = 26.5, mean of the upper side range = 30.3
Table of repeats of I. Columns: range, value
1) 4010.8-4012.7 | 31.5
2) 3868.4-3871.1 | 35.7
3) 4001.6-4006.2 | 30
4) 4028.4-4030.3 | 28.2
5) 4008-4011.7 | 31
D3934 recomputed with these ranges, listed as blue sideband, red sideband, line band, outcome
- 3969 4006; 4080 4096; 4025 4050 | 0.08 mag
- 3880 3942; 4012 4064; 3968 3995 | -0.06 mag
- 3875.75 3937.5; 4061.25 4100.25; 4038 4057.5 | 0.01 mag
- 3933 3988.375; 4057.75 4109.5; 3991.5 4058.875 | 0.02 mag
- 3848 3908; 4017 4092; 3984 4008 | 0.02 mag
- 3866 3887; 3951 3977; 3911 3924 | 0.11 mag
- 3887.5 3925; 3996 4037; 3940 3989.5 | -0.01 mag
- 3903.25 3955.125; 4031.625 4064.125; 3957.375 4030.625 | -0.05 mag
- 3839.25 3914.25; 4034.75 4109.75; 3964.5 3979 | 0.00 mag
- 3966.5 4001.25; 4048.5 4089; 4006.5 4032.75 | 0.02 mag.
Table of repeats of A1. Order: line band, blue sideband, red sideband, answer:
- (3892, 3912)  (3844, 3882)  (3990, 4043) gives 0.037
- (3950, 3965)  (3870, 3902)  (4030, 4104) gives 0.046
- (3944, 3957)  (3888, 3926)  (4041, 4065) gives 0.025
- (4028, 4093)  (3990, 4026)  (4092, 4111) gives 0.080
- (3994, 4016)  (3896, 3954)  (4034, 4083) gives -0.031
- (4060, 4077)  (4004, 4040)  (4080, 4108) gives 0.080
